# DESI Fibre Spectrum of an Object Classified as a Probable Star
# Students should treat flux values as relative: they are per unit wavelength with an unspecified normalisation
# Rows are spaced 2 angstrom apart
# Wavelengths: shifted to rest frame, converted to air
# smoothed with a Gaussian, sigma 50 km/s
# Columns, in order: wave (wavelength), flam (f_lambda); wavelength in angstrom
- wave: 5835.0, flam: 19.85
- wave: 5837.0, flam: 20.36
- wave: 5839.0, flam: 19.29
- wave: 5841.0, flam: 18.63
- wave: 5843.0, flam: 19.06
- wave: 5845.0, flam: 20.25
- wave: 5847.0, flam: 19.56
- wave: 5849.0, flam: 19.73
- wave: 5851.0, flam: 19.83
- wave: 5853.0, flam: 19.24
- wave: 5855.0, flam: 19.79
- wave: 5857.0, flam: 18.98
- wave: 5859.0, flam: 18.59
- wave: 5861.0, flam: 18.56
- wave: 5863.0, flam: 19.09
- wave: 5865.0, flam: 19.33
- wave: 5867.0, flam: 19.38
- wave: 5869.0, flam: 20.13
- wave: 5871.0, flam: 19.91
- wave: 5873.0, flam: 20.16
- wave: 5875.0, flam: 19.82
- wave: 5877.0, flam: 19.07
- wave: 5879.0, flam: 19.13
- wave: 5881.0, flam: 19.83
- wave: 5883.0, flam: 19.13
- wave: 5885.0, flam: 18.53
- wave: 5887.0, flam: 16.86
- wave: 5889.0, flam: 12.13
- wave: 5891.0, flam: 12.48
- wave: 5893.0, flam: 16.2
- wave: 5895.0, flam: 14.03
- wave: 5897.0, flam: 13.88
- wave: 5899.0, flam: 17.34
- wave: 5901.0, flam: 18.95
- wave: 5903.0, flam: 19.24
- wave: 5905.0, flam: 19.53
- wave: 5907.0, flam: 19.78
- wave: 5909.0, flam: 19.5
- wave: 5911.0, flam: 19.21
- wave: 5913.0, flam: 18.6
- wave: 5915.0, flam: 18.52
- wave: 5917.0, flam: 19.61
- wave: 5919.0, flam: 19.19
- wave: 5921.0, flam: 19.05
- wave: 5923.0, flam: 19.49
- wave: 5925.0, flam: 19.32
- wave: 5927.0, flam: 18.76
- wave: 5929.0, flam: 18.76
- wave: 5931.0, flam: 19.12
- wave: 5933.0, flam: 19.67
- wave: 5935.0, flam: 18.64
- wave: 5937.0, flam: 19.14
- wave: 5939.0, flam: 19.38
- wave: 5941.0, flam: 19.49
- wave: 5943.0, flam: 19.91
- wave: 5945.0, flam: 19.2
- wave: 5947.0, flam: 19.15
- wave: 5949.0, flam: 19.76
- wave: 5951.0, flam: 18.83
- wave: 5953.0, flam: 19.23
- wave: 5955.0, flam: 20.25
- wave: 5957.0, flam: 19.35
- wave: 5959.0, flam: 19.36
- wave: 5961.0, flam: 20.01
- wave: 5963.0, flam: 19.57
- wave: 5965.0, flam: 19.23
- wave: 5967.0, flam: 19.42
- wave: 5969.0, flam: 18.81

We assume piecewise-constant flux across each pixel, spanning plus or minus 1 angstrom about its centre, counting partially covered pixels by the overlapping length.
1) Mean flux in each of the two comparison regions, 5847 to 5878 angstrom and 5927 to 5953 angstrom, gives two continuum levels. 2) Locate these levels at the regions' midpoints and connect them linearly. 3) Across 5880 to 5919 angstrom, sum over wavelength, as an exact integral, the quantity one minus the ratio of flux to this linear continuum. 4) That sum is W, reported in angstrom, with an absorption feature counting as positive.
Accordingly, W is 3.54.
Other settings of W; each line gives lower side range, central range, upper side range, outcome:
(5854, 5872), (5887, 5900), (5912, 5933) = 3.1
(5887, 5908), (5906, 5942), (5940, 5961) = -2.6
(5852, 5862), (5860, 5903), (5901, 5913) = 3.0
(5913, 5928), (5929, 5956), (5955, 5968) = 0.0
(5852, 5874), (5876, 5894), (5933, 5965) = 2.2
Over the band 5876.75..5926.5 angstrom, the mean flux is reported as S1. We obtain 17.9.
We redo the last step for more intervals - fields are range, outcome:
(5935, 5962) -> 19.4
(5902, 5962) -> 19.3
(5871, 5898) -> 17.1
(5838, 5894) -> 18.7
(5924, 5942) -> 19.1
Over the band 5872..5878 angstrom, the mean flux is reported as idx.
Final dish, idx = 19.7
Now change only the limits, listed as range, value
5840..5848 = 19.4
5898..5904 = 18.5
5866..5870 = 19.8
